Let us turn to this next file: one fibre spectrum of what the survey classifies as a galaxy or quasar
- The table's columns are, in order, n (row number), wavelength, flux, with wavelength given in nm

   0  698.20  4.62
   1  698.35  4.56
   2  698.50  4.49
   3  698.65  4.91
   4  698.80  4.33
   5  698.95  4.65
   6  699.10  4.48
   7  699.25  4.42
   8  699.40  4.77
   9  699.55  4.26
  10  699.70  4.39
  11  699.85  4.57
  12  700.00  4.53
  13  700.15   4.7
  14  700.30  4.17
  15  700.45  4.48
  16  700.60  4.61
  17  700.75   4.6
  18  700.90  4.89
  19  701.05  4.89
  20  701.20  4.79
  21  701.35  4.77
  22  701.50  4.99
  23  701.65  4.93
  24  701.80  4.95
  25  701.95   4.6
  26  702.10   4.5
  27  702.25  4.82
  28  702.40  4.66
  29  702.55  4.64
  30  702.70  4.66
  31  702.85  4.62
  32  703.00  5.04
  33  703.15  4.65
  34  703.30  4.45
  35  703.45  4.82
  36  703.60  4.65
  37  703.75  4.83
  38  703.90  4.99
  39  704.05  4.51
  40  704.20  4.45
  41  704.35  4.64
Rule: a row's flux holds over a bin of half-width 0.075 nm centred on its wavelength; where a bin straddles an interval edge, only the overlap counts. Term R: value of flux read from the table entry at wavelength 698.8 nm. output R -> 4.33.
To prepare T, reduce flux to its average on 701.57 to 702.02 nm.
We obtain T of 4.83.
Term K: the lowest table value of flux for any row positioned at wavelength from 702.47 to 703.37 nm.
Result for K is 4.45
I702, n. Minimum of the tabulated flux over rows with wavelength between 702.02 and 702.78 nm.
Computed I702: 4.5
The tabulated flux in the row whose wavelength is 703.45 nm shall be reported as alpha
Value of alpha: 4.82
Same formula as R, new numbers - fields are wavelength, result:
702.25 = 4.82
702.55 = 4.64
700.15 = 4.7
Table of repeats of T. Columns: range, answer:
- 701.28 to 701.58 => 4.88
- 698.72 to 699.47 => 4.53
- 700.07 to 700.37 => 4.44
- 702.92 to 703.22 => 4.84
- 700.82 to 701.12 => 4.89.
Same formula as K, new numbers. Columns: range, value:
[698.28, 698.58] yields 4.49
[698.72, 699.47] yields 4.33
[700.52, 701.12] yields 4.6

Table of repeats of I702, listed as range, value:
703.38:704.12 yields 4.51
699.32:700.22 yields 4.26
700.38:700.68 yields 4.48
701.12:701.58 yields 4.77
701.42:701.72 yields 4.93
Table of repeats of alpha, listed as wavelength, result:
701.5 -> 4.99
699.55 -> 4.26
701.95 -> 4.6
